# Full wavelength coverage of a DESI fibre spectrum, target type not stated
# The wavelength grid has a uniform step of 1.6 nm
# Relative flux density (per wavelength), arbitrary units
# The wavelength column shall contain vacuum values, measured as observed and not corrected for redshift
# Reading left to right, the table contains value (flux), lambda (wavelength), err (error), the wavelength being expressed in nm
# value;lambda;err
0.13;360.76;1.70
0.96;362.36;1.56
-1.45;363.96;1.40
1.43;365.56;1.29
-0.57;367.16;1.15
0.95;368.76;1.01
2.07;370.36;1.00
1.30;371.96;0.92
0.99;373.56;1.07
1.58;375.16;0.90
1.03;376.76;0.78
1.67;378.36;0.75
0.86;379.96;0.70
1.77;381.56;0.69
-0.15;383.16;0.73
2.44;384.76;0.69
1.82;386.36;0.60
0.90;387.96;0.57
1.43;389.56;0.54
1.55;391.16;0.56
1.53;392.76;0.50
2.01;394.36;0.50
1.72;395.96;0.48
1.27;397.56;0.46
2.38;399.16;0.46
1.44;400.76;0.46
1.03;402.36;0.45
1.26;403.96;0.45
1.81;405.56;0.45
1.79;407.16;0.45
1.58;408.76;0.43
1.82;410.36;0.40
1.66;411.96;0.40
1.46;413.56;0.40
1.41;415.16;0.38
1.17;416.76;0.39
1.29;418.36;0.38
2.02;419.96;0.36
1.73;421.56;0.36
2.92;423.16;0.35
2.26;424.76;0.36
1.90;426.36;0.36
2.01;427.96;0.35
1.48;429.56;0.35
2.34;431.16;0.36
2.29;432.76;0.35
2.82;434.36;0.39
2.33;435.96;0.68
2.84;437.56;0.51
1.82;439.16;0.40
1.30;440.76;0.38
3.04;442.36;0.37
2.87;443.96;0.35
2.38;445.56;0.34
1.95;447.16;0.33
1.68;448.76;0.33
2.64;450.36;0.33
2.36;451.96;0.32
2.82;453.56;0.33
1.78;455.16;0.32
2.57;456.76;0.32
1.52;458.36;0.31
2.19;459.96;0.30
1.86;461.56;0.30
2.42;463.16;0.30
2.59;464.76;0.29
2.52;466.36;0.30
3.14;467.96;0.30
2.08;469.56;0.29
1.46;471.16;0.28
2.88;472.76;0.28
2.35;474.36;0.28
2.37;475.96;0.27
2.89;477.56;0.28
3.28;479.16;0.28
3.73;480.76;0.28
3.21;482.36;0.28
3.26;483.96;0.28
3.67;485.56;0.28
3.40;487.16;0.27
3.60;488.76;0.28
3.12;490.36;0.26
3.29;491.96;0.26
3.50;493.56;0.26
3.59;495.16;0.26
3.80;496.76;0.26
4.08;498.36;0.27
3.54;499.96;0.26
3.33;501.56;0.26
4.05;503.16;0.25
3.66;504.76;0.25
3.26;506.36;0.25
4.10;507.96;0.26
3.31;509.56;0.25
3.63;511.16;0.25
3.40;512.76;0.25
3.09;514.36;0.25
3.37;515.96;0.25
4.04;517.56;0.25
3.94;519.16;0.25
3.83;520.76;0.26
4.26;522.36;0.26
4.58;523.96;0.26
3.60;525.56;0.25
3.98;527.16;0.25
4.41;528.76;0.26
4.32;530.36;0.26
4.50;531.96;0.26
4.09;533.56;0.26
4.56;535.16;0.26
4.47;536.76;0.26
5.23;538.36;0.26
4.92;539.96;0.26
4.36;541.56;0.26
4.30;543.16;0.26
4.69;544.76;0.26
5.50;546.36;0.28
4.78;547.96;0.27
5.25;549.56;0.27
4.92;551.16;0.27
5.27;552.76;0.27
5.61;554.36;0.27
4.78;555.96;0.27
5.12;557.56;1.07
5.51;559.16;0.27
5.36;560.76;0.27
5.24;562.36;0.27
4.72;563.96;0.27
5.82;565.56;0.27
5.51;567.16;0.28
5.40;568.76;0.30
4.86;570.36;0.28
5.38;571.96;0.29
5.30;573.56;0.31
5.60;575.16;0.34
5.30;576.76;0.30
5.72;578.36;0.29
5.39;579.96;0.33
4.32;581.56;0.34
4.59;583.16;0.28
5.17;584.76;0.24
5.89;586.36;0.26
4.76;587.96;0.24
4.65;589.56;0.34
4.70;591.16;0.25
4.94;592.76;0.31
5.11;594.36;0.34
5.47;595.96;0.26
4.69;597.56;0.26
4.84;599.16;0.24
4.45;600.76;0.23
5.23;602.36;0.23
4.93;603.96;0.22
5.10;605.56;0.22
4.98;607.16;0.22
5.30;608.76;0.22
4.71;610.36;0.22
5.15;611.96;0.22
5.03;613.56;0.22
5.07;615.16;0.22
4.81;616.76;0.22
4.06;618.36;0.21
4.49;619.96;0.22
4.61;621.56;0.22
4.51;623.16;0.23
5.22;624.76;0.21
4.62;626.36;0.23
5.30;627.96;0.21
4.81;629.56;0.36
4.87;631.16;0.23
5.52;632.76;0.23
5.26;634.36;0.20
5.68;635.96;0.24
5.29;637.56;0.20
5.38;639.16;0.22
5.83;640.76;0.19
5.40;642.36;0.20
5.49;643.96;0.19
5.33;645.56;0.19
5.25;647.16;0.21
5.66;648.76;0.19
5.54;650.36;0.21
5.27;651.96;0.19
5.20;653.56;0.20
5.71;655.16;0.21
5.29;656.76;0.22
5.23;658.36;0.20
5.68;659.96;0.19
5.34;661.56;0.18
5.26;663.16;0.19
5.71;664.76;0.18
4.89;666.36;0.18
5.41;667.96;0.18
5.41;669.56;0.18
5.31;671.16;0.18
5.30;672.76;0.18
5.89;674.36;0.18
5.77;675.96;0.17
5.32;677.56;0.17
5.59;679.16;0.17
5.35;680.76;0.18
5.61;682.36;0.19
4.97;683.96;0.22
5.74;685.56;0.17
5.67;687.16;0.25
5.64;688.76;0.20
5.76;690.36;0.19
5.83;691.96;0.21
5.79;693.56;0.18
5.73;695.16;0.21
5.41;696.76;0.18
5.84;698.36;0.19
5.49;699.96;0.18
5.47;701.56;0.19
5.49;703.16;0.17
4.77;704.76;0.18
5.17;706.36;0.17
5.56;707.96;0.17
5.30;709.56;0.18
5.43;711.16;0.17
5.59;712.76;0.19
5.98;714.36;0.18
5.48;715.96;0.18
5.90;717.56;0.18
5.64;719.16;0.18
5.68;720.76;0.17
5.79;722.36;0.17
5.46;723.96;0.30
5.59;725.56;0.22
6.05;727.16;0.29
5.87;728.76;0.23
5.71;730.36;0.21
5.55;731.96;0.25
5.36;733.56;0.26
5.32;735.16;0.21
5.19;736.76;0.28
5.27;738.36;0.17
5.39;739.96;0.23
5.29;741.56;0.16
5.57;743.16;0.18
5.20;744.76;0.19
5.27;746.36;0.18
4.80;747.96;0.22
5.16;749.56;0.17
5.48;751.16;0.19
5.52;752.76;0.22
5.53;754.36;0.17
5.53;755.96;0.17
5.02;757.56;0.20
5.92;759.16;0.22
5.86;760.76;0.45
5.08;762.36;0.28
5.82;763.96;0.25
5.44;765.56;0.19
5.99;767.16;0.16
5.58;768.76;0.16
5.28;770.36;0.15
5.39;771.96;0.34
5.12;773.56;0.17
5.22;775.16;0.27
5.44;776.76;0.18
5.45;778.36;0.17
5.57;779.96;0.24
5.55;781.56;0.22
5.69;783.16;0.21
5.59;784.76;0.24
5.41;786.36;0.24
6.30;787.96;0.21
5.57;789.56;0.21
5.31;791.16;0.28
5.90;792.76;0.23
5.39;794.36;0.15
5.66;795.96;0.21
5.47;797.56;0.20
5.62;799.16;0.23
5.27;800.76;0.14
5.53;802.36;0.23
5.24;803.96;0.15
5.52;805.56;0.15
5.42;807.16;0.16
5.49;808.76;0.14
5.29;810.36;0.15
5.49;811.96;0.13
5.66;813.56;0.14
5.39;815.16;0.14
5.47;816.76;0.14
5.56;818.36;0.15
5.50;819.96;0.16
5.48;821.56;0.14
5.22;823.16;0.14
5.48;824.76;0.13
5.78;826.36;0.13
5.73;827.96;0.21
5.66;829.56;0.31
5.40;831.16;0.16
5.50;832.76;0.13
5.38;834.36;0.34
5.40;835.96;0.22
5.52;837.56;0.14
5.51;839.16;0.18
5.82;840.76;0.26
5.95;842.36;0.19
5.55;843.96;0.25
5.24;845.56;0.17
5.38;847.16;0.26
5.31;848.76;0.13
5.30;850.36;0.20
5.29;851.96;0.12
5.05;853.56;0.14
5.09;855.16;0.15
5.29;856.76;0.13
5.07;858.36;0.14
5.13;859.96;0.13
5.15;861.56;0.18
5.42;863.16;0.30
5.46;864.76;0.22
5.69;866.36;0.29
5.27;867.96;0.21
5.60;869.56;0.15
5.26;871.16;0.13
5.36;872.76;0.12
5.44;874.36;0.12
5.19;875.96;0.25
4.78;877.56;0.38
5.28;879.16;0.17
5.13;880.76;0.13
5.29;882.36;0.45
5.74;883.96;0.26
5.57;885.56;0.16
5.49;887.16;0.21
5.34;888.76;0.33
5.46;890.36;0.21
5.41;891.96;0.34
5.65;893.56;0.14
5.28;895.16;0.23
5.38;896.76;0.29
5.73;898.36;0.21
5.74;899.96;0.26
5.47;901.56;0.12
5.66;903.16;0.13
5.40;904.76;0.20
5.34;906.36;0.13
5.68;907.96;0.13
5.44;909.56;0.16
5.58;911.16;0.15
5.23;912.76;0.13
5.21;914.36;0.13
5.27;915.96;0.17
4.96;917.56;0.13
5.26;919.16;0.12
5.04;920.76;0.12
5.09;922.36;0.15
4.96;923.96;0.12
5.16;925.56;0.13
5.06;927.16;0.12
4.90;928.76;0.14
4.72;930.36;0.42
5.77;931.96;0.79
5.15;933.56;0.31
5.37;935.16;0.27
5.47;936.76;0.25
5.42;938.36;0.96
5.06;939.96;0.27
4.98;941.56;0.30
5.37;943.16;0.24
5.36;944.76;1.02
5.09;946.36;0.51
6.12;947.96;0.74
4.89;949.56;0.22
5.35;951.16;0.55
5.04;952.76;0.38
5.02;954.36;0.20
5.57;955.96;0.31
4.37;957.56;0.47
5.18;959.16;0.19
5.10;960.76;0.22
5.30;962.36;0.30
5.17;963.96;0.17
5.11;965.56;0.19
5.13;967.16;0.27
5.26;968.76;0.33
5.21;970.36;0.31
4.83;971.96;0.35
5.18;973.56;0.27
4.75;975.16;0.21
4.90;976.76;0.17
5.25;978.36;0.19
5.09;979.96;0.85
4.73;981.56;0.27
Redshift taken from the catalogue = 0.197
